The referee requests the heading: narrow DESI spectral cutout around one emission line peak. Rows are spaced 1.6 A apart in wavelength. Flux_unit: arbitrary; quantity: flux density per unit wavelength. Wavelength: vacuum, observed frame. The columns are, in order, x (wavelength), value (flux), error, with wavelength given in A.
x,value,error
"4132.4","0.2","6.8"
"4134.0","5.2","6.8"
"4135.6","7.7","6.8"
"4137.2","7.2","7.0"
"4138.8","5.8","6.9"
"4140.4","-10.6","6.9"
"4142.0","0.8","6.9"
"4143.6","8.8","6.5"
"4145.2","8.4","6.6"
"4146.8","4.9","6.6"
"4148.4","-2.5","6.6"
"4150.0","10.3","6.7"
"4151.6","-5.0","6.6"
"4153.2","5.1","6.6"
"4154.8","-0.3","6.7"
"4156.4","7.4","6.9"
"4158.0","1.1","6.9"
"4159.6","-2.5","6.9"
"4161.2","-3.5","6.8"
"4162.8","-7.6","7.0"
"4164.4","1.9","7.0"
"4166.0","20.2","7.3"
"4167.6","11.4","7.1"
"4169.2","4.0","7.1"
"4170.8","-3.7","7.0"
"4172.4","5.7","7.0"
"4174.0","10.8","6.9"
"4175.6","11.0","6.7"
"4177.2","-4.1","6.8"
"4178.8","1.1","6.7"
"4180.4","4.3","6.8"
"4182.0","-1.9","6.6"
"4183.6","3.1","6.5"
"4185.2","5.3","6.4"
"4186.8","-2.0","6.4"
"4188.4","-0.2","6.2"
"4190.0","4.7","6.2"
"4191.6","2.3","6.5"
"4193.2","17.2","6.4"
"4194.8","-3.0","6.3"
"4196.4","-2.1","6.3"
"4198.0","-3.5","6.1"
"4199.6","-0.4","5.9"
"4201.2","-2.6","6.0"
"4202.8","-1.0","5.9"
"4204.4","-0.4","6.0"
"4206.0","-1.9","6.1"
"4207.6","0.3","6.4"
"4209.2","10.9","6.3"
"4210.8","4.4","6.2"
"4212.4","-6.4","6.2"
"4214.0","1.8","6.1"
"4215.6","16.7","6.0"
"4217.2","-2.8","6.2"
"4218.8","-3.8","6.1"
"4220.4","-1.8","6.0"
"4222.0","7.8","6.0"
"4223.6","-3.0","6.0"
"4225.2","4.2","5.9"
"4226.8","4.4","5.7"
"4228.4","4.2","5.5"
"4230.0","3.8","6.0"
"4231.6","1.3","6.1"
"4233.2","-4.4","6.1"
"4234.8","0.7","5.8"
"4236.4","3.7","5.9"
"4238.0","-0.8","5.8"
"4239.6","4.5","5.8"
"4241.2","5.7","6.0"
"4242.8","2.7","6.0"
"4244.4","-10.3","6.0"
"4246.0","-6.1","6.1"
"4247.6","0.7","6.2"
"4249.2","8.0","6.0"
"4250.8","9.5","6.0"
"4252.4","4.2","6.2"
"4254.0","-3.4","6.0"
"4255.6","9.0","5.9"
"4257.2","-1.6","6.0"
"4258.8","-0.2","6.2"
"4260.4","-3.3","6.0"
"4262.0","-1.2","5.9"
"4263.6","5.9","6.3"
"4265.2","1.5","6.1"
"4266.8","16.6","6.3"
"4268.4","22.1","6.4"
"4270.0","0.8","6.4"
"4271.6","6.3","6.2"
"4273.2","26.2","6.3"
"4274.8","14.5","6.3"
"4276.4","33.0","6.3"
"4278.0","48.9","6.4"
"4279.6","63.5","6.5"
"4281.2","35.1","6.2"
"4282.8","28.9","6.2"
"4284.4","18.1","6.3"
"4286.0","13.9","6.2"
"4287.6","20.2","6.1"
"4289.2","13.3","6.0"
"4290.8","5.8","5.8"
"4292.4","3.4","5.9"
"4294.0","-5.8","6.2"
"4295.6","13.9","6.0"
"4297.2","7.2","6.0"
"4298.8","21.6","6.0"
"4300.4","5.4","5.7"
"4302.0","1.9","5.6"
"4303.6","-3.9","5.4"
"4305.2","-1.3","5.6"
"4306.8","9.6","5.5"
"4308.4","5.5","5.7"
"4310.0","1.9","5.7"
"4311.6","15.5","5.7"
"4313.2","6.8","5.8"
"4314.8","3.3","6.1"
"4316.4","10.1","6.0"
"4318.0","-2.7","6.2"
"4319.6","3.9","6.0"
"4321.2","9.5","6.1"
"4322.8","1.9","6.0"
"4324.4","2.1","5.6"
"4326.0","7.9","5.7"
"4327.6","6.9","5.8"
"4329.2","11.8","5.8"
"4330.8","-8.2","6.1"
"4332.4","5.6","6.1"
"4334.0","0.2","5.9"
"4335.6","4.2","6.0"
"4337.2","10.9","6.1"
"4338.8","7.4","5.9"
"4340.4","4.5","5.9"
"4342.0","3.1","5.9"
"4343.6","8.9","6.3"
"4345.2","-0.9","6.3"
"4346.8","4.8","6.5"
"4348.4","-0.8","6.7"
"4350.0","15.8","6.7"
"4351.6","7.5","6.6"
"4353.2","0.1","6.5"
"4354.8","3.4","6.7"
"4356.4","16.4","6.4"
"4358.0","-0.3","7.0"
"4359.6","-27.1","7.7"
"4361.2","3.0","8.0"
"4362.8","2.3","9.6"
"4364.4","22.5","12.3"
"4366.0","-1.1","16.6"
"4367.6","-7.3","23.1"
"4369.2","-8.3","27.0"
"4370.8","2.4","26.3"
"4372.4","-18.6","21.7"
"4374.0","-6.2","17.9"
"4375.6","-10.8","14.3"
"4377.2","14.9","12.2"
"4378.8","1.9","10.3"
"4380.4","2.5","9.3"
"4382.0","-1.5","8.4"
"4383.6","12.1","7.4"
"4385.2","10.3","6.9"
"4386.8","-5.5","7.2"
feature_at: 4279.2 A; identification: Lyman alpha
